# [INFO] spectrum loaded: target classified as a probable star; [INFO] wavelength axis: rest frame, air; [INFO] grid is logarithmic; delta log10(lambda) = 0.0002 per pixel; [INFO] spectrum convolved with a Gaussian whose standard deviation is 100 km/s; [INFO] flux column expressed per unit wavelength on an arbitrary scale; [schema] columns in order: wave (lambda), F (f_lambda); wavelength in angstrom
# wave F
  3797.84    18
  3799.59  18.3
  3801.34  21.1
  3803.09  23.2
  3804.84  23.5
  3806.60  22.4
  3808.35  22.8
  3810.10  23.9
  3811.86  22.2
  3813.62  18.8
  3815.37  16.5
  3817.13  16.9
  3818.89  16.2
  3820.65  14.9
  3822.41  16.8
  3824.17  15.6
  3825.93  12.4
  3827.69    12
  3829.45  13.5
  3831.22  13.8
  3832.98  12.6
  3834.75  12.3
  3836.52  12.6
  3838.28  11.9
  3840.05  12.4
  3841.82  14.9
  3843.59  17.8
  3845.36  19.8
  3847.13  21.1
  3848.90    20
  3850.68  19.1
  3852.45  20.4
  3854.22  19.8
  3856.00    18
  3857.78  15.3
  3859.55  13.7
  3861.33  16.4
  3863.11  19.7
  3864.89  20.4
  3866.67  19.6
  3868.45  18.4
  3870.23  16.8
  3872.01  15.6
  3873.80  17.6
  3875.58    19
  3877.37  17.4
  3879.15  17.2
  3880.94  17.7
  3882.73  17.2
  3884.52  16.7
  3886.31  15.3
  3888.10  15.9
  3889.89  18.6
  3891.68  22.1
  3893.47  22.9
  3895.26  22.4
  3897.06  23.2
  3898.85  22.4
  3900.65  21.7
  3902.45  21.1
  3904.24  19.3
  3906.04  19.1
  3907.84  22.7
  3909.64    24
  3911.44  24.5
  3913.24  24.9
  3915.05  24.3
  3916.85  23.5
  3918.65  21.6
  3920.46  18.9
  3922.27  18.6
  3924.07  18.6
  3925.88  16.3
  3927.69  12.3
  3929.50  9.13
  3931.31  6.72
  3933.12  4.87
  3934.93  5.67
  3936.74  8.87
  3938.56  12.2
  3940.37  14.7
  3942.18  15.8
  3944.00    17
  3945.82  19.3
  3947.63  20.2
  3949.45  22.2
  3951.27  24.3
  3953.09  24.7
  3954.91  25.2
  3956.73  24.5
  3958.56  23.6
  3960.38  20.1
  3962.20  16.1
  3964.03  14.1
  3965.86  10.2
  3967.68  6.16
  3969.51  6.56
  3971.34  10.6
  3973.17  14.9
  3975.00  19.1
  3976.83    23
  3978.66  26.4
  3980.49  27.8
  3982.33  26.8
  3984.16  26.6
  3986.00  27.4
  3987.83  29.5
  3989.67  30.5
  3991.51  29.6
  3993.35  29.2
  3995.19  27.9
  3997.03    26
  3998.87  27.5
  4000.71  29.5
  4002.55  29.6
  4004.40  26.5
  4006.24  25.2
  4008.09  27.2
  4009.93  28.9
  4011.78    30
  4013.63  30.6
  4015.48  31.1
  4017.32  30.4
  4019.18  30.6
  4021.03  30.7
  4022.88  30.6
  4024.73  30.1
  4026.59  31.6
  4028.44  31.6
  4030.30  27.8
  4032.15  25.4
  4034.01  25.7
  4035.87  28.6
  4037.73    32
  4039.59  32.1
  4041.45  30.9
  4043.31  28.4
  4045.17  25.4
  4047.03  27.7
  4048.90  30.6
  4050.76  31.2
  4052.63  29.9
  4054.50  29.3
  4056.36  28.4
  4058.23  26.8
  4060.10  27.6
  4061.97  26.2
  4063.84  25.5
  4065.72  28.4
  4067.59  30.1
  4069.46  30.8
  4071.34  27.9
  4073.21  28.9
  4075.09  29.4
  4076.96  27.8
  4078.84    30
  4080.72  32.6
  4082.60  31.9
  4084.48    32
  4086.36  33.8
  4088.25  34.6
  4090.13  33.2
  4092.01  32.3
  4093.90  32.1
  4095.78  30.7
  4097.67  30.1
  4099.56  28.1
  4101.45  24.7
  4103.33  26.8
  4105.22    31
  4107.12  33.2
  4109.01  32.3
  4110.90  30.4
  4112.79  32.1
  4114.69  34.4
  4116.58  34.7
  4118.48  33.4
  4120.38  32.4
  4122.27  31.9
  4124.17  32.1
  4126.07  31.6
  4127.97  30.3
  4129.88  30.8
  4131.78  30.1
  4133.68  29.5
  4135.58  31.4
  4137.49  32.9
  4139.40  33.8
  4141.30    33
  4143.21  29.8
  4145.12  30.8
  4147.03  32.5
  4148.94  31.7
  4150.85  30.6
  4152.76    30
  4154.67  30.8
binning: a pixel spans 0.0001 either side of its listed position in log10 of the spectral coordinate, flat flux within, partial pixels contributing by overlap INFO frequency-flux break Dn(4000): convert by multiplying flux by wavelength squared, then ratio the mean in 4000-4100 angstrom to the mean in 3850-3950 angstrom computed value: 1.78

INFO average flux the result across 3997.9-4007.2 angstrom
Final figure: 27.6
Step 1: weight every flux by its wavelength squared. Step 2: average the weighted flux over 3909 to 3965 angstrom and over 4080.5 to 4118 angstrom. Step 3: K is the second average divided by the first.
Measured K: 1.9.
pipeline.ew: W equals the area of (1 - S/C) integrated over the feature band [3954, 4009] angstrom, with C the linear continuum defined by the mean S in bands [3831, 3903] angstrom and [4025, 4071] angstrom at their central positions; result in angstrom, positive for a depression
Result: 4.4 angstrom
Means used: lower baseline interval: 17.9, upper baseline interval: 28.8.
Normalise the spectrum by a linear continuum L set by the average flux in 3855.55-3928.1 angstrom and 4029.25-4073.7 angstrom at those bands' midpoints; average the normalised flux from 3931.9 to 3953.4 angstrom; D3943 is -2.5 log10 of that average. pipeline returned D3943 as 0.40 mag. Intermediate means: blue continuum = 19.4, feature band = 15.5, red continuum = 28.6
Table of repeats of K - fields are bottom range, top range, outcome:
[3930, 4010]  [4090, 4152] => 1.63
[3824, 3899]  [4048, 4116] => 1.96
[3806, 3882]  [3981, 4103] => 1.89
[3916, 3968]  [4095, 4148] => 2.07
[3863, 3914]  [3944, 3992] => 1.11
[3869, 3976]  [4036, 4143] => 1.87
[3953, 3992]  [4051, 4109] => 1.51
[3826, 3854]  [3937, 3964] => 1.32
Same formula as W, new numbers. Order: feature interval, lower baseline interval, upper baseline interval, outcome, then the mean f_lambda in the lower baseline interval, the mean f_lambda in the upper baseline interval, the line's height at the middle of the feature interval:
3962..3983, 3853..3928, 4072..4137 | 6.4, 19.4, 31.2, 23.9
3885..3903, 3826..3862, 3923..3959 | -5.0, 15.8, 16.2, 16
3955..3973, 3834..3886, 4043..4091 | 6.3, 17.2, 29.6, 23.4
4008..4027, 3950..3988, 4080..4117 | -4.5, 20.2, 31.5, 24.4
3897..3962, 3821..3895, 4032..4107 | 7.3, 16.9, 29.6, 21.2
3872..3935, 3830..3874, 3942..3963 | 1.6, 16.8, 21.3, 19.1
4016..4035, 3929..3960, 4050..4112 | -3.9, 16.6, 29.9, 24.5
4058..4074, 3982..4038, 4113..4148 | 1.2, 28.8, 32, 30.3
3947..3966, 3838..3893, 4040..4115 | 1.7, 17.7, 29.9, 23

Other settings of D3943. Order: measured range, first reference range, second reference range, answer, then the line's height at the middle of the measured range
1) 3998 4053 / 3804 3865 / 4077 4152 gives -0.091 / 26.9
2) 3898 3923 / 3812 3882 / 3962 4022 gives -0.095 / 20.1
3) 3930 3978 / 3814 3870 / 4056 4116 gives 0.395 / 22.7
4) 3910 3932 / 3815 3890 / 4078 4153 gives 0.099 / 20.4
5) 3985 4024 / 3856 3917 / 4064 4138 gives -0.125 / 25.8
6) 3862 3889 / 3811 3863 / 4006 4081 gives 0.056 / 18.6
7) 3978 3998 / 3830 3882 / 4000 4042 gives -0.043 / 26.9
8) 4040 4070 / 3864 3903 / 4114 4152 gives -0.030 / 27.9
